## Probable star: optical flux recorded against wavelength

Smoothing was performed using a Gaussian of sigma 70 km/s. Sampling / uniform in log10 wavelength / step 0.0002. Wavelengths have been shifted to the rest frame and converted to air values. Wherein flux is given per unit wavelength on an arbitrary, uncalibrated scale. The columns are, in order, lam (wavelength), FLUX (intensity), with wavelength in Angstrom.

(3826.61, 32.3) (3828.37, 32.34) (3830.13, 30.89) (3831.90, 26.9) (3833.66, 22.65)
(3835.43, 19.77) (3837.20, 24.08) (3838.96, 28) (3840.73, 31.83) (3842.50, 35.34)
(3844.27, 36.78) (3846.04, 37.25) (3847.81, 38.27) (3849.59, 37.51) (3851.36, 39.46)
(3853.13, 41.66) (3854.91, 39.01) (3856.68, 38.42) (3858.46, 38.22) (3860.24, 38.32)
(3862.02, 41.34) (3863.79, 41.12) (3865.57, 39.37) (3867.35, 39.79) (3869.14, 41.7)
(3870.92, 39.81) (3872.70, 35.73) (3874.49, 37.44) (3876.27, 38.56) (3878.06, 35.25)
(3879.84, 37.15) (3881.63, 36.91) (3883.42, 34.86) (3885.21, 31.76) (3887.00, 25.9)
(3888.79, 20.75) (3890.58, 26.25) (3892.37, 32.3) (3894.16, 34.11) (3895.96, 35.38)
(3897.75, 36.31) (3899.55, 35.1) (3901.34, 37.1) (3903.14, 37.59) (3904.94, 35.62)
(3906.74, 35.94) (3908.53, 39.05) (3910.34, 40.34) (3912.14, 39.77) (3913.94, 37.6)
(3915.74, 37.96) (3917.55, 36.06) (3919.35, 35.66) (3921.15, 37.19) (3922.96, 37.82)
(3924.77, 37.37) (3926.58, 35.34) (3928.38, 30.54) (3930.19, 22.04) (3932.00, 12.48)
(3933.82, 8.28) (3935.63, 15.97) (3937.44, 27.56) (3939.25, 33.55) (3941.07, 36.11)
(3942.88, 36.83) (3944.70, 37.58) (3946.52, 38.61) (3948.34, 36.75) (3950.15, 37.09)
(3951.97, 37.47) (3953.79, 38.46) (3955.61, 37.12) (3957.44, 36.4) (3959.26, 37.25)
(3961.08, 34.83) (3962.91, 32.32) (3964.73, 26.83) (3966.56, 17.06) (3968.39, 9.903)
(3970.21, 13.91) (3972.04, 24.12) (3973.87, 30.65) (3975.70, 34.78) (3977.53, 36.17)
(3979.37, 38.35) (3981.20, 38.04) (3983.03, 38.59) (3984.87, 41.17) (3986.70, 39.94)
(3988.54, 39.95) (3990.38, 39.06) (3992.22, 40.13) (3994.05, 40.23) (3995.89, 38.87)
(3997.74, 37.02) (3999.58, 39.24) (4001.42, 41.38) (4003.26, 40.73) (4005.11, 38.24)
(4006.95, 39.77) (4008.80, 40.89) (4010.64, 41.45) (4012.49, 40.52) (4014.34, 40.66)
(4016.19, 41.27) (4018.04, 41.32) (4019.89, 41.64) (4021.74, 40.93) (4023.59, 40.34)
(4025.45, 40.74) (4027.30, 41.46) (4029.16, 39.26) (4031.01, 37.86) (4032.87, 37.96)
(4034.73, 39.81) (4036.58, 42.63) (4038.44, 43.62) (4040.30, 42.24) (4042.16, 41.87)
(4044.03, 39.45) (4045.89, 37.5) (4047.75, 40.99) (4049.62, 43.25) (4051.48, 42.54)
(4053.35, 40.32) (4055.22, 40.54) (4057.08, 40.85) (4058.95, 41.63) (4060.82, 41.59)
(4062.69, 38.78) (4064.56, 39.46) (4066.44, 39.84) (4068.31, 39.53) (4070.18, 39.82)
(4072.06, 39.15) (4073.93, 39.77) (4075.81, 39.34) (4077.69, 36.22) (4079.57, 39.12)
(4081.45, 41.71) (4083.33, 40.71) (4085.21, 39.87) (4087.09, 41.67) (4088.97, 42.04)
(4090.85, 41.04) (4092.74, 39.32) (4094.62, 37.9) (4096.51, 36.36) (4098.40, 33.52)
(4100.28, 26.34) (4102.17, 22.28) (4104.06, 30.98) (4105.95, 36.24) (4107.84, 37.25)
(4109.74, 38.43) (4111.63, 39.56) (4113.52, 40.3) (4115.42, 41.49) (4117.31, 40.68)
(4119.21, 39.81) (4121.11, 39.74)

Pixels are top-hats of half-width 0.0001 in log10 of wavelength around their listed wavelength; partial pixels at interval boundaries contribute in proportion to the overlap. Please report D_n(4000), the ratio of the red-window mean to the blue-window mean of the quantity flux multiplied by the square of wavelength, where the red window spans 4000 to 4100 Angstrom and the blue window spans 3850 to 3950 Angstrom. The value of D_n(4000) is 1.25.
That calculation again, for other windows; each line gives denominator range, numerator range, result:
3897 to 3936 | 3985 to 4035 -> 1.27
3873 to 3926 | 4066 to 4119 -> 1.18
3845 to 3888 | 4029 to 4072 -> 1.18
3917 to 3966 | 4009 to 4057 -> 1.33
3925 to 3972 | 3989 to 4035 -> 1.41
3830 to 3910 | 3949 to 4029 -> 1.11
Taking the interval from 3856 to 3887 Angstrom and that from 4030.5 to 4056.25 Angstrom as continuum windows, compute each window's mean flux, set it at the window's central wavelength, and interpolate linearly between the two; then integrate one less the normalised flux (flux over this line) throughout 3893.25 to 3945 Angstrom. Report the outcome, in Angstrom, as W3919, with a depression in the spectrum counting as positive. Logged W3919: 7.2 Angstrom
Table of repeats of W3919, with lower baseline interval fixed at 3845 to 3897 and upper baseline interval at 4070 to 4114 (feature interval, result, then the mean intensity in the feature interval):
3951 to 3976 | 5.1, 29.2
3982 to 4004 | -1.7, 39.7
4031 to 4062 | -3.1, 40.9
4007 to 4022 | -1.6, 41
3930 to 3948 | 4.5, 27.4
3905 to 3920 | -0.5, 37.7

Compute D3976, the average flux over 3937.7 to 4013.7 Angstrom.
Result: 35.5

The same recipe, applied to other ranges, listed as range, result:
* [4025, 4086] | 40.3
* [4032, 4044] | 41.2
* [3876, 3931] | 34.6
